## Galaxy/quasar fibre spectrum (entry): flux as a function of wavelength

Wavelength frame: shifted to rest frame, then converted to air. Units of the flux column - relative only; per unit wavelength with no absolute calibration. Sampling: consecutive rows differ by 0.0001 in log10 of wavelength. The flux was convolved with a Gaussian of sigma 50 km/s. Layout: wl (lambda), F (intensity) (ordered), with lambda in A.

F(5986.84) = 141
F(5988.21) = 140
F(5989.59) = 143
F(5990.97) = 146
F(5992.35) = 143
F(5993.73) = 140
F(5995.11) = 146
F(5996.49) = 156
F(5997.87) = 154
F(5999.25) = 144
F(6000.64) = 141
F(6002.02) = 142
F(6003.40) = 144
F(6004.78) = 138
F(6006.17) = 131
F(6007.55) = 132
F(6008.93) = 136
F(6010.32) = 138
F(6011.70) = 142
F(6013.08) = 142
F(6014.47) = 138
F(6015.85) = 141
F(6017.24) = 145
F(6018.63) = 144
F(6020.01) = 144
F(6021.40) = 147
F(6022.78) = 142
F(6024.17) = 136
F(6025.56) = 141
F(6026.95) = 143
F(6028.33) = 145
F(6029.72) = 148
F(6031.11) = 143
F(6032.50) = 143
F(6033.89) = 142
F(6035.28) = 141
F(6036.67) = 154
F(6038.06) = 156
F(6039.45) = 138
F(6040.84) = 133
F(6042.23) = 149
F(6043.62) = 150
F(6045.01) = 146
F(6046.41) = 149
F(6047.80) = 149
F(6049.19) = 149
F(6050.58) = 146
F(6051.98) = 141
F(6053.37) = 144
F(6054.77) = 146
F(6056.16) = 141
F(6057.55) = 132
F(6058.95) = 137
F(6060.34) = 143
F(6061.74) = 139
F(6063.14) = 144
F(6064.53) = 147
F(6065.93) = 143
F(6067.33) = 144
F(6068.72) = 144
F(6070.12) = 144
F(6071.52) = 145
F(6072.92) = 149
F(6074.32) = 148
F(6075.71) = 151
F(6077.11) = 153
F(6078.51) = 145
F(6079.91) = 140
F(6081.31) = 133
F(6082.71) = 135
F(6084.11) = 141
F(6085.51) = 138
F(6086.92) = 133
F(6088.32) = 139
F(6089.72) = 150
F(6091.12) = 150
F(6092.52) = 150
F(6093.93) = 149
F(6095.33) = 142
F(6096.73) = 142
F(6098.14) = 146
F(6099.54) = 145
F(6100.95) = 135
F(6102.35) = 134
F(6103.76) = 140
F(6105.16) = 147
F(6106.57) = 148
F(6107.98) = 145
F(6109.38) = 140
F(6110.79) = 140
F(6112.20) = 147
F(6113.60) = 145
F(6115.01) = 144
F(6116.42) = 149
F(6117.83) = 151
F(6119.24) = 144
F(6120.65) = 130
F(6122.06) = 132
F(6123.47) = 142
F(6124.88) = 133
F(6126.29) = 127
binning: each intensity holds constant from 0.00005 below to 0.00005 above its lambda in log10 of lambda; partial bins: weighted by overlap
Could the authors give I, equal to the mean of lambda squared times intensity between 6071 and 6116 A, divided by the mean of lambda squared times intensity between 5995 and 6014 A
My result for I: 1.04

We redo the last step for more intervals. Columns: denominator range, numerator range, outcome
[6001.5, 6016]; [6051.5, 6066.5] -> 1.04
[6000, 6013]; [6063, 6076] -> 1.08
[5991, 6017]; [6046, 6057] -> 1.04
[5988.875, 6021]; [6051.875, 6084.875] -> 1.03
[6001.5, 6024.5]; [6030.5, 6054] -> 1.05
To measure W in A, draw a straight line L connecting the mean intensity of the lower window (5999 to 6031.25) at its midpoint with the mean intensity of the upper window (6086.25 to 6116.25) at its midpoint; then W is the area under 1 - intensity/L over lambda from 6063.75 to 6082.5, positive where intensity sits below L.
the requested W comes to -0.3 A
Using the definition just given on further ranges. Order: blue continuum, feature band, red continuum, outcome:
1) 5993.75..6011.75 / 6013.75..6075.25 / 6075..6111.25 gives -0.75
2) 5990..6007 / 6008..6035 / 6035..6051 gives 0.61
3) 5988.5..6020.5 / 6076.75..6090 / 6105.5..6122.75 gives 0.24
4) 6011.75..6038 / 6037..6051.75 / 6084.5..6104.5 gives -0.34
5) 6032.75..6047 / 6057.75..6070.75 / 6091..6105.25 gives 0.21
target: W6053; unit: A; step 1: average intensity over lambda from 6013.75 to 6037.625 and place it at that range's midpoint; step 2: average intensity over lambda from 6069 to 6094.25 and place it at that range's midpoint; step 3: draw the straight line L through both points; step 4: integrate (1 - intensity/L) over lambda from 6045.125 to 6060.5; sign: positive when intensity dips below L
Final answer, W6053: 0.0 A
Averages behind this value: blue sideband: 143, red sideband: 144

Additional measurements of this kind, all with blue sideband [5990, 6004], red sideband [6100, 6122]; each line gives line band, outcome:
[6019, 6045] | 0.1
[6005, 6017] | 0.6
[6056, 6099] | 0.0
